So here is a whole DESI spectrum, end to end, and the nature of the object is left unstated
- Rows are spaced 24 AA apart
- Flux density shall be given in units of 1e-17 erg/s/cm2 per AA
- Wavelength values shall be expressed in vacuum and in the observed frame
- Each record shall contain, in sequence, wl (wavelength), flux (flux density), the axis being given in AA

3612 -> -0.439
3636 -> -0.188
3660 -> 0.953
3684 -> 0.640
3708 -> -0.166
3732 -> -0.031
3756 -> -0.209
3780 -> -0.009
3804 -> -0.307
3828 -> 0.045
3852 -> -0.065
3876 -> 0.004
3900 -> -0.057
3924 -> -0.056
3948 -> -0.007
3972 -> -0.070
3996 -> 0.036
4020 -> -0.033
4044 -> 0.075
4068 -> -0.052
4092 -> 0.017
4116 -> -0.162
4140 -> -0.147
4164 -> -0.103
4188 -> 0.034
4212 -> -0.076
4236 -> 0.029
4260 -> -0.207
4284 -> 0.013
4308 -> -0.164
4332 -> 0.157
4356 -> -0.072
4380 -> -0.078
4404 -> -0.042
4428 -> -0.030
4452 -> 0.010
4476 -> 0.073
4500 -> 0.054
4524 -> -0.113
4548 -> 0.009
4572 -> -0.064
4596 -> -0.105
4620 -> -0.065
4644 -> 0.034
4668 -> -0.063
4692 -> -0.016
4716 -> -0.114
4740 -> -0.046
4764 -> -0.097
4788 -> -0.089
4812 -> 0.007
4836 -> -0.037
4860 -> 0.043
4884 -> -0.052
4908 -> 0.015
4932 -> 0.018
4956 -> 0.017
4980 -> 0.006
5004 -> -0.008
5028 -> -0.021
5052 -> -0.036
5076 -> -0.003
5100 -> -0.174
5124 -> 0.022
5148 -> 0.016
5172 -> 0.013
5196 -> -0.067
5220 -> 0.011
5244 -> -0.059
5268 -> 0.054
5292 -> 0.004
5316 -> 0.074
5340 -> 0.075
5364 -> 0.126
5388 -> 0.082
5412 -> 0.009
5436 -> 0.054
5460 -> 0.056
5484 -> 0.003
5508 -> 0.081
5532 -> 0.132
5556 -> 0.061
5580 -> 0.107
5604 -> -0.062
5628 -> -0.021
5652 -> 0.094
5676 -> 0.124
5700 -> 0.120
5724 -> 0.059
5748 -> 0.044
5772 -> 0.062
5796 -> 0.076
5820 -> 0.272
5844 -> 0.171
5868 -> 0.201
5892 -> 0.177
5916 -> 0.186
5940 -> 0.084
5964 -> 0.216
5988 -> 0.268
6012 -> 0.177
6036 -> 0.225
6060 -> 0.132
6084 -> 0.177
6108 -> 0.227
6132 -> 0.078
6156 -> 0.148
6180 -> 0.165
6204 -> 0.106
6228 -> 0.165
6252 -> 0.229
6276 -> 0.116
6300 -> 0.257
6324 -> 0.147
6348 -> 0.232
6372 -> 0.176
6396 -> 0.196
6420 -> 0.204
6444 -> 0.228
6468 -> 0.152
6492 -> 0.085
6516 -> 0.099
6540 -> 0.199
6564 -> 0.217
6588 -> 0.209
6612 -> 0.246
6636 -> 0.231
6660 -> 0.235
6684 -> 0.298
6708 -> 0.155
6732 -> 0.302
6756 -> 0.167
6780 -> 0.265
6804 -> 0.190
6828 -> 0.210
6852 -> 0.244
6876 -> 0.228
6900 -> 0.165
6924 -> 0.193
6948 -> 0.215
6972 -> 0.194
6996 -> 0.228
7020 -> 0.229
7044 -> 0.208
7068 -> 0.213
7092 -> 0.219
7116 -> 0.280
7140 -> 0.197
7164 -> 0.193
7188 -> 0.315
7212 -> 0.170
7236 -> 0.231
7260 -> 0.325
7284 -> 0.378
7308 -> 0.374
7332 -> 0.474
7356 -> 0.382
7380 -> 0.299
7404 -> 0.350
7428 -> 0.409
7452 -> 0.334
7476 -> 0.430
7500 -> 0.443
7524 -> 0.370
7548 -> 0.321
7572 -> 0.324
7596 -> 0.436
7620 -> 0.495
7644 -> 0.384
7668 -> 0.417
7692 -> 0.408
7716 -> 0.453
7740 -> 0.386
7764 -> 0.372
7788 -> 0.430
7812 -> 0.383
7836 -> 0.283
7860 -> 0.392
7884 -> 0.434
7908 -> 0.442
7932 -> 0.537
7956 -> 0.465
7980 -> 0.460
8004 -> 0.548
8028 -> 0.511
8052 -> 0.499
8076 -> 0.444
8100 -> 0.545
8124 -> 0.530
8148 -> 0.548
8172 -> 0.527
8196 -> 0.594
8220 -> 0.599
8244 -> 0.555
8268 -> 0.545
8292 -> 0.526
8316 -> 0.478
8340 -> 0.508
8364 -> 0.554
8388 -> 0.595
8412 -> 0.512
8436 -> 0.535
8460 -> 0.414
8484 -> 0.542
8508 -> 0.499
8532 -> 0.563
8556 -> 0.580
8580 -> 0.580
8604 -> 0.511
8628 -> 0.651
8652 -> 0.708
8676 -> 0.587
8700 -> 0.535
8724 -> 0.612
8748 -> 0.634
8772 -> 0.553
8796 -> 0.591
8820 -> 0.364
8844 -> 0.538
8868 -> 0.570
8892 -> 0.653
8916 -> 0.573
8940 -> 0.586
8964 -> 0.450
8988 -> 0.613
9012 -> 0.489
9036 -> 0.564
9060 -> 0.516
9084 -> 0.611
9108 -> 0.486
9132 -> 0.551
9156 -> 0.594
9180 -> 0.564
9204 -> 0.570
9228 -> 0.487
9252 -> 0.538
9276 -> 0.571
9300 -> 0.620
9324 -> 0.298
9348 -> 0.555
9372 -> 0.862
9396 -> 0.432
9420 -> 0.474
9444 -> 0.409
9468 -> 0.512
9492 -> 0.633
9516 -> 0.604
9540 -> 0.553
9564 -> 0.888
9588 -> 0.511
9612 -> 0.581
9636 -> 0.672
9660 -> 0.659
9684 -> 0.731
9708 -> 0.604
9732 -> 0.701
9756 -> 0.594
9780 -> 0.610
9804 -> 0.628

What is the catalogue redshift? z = 0.818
